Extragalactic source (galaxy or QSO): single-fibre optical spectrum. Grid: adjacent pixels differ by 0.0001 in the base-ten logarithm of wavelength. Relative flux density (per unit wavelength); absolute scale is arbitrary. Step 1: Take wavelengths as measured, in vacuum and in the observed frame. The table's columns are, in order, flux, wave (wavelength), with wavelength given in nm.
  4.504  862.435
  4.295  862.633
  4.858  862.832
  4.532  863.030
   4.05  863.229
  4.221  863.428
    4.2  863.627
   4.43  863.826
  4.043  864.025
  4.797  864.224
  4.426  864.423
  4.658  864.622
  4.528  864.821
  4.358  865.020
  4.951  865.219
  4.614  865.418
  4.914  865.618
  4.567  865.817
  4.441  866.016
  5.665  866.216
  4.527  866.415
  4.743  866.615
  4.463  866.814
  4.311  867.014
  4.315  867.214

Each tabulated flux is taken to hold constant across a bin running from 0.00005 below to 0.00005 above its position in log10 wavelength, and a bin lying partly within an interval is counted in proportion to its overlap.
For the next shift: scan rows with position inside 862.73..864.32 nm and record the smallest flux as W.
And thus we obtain 4.043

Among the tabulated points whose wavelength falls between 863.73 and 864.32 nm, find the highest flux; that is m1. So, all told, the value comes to 4.797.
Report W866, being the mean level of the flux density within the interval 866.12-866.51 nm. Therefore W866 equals 5.1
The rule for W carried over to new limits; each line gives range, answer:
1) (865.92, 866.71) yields 4.441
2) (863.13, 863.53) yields 4.05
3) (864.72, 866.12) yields 4.358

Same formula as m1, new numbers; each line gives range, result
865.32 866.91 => 5.665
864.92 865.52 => 4.951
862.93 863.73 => 4.532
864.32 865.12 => 4.658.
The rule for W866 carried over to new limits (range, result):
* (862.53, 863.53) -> 4.39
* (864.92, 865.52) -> 4.64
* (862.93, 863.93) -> 4.29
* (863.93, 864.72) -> 4.48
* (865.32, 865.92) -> 4.7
